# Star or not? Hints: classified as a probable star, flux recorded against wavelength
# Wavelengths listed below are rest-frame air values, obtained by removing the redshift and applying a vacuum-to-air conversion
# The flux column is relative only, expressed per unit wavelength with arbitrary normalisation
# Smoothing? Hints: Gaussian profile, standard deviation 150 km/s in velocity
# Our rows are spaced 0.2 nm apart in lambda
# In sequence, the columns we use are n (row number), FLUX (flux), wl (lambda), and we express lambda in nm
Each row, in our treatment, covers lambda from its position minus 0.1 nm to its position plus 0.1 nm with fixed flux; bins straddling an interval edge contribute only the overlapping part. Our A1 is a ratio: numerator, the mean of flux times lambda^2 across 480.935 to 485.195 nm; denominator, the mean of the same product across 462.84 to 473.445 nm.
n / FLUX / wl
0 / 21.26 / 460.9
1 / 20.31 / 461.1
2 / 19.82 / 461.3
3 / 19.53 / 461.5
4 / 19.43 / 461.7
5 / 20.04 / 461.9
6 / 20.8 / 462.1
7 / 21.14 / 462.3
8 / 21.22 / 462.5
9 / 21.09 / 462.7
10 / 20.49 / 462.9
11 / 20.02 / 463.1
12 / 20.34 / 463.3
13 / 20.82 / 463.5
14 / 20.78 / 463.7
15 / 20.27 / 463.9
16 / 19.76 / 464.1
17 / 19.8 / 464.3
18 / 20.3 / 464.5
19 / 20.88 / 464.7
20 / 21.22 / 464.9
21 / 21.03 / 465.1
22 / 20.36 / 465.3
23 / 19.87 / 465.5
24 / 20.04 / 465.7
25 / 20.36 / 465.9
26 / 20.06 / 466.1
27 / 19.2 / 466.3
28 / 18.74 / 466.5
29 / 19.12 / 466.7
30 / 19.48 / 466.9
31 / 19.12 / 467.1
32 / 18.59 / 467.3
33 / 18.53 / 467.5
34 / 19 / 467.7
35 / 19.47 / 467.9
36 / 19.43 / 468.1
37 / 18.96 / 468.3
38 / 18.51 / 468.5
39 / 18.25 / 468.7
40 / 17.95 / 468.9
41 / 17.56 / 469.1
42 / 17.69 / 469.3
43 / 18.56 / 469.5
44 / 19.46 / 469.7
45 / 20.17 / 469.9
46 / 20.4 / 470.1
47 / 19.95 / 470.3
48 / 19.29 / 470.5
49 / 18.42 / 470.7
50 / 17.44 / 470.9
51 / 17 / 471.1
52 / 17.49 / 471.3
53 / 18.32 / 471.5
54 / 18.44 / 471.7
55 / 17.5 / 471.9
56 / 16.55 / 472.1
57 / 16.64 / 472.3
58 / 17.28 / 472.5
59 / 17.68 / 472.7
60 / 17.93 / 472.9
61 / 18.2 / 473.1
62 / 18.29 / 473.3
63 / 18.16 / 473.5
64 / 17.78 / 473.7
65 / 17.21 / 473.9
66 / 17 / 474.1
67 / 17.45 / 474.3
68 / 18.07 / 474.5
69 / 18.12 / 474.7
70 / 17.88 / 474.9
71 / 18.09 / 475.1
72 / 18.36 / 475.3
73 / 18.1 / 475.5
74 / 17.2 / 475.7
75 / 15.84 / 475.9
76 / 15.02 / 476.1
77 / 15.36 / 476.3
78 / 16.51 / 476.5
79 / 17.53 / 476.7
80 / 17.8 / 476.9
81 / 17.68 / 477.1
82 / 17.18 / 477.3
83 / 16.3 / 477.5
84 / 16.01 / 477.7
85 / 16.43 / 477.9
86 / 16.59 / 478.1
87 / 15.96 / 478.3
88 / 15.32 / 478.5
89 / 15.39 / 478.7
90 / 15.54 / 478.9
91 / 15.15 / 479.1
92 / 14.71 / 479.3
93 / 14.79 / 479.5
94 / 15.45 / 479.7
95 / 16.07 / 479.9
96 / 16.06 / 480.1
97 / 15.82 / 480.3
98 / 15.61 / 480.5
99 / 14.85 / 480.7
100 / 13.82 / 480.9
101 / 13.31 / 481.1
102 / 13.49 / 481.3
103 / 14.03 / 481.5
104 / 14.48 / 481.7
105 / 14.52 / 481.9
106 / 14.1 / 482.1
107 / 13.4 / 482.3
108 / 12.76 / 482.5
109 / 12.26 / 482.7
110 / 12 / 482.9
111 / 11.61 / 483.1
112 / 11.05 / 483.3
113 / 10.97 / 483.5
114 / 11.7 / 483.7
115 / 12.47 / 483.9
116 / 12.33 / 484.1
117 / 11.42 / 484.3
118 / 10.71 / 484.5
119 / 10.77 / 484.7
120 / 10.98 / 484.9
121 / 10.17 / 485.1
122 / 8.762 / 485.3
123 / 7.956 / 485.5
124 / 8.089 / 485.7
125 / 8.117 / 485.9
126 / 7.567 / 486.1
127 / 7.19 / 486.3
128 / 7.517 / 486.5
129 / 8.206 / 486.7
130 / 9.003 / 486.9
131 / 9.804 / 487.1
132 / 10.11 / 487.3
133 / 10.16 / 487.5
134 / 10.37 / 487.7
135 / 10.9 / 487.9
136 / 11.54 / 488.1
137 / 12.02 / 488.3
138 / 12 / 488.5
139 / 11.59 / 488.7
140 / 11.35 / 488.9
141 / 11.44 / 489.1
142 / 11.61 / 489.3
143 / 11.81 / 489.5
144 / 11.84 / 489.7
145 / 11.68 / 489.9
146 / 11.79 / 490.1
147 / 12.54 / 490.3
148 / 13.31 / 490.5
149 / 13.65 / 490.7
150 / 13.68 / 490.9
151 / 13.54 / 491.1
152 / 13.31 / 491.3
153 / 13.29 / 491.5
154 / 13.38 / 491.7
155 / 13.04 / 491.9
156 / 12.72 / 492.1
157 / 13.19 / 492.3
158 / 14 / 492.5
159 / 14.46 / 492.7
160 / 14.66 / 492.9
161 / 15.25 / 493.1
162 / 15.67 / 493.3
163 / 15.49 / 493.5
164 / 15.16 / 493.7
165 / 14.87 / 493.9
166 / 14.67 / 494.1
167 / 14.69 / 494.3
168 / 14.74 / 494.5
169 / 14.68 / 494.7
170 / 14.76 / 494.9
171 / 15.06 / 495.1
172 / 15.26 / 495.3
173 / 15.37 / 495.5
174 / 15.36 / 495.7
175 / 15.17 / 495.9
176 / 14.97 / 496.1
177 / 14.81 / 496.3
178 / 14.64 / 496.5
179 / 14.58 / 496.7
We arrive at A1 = 0.69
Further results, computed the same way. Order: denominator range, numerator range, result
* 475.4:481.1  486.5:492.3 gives 0.77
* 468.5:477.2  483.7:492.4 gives 0.66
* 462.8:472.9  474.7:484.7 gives 0.82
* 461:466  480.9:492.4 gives 0.62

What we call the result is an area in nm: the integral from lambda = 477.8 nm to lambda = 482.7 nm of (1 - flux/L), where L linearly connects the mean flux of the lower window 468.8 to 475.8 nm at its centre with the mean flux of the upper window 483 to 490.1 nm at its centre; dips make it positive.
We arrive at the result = -0.37 nm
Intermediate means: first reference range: 18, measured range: 14.8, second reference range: 10.4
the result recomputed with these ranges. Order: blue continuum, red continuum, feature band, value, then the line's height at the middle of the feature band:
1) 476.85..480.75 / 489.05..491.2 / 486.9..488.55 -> 0.309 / 13.2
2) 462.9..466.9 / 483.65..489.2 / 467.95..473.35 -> -0.254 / 17.5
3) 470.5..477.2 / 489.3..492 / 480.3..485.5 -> 0.888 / 15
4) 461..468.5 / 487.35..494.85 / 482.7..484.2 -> 0.329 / 15.1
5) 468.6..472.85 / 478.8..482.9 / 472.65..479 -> -0.292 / 16.3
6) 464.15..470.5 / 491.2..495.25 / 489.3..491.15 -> 0.294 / 15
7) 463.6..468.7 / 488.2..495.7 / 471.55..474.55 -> 0.072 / 18.1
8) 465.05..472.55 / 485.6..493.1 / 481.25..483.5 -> 0.168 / 14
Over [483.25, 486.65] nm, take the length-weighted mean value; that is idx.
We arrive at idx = 9.83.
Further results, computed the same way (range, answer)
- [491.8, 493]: 13.7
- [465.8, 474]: 18.5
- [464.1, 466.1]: 20.4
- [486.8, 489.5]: 10.9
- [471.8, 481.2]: 16.6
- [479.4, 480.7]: 15.6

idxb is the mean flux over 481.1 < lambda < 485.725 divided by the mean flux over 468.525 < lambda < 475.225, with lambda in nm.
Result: 0.7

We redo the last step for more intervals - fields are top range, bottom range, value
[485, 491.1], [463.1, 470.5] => 0.54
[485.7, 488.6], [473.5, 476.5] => 0.55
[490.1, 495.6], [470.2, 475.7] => 0.79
